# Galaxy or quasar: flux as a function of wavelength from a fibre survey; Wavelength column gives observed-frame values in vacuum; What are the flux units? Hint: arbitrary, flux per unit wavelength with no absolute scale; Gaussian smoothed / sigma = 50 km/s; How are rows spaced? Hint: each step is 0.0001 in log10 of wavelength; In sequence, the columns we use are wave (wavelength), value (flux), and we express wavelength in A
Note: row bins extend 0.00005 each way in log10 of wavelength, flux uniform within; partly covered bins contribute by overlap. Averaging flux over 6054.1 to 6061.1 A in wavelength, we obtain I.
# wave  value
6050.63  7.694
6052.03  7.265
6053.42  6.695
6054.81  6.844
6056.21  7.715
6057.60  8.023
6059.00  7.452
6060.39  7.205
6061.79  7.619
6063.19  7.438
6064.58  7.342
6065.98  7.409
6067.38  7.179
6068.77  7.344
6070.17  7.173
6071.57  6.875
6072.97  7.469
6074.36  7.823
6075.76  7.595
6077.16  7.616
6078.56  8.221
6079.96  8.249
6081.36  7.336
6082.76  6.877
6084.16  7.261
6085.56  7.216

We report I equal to 7.45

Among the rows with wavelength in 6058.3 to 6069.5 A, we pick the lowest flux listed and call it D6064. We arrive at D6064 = 7.179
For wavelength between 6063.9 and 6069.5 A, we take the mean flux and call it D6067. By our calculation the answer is 7.32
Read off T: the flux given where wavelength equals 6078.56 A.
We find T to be 8.221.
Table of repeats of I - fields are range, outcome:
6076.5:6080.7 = 8.02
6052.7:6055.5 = 6.79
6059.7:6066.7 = 7.39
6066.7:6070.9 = 7.23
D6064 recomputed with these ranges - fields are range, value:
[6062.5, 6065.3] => 7.342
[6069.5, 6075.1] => 6.875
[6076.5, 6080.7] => 7.616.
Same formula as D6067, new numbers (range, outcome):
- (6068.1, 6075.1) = 7.34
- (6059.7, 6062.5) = 7.39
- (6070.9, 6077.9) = 7.49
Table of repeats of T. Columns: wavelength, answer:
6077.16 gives 7.616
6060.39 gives 7.205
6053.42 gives 6.695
